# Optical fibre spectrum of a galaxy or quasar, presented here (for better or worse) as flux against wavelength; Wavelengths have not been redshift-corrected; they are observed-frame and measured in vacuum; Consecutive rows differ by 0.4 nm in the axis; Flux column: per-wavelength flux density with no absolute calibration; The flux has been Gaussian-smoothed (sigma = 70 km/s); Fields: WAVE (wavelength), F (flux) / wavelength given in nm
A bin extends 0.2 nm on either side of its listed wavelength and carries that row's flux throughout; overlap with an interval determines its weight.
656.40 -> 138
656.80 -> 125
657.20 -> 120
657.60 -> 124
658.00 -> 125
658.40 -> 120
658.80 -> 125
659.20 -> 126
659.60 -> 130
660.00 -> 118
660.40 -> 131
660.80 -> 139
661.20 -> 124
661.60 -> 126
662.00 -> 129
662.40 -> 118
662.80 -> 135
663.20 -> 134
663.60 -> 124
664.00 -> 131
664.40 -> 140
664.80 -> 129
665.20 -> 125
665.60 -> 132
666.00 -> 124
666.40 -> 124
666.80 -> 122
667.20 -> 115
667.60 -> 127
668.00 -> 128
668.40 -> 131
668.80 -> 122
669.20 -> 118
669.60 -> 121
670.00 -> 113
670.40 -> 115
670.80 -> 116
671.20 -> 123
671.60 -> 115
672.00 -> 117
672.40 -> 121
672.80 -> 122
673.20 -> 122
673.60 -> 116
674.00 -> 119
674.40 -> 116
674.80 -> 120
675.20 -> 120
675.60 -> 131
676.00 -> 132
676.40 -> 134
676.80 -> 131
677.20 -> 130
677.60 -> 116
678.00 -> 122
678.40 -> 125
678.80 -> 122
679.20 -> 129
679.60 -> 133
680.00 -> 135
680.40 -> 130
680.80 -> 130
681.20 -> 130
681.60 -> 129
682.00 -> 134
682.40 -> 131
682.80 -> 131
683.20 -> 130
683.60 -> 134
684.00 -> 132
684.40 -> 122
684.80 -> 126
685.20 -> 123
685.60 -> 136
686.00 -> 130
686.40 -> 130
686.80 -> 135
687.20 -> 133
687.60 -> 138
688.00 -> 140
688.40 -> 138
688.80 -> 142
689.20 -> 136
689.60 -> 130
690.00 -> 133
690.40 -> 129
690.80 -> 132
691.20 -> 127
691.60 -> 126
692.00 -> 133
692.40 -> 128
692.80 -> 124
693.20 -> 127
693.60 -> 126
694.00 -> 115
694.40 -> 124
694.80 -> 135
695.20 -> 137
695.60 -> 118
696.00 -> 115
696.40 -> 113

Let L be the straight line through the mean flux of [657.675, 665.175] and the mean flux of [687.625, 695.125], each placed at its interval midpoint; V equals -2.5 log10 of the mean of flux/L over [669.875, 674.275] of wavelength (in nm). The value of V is 0.09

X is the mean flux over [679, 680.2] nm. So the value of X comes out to 132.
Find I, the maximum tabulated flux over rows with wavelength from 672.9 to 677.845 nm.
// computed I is 134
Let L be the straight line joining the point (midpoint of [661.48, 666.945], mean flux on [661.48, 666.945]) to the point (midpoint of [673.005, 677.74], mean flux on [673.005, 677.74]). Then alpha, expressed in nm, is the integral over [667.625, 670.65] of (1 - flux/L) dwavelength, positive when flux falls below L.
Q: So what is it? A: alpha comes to 0.12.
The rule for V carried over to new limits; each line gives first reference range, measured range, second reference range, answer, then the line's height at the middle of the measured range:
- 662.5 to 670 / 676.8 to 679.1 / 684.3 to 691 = 0.050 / 130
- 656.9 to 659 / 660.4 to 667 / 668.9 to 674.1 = -0.066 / 121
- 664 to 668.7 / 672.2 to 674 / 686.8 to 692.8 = 0.076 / 129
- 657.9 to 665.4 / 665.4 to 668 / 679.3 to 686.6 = 0.036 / 128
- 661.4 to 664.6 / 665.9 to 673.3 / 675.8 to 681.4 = 0.073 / 129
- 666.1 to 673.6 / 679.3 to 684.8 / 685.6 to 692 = -0.016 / 129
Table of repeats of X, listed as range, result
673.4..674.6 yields 117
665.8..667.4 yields 121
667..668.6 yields 125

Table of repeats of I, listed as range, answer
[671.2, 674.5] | 123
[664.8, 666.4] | 132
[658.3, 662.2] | 139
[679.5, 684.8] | 135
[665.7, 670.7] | 131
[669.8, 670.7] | 115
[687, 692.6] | 142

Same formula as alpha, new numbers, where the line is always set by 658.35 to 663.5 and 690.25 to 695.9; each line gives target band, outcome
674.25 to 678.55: 0.065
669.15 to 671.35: 0.169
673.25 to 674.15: 0.064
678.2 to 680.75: -0.038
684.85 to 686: -0.018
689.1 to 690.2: -0.049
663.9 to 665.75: -0.058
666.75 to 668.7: 0.041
